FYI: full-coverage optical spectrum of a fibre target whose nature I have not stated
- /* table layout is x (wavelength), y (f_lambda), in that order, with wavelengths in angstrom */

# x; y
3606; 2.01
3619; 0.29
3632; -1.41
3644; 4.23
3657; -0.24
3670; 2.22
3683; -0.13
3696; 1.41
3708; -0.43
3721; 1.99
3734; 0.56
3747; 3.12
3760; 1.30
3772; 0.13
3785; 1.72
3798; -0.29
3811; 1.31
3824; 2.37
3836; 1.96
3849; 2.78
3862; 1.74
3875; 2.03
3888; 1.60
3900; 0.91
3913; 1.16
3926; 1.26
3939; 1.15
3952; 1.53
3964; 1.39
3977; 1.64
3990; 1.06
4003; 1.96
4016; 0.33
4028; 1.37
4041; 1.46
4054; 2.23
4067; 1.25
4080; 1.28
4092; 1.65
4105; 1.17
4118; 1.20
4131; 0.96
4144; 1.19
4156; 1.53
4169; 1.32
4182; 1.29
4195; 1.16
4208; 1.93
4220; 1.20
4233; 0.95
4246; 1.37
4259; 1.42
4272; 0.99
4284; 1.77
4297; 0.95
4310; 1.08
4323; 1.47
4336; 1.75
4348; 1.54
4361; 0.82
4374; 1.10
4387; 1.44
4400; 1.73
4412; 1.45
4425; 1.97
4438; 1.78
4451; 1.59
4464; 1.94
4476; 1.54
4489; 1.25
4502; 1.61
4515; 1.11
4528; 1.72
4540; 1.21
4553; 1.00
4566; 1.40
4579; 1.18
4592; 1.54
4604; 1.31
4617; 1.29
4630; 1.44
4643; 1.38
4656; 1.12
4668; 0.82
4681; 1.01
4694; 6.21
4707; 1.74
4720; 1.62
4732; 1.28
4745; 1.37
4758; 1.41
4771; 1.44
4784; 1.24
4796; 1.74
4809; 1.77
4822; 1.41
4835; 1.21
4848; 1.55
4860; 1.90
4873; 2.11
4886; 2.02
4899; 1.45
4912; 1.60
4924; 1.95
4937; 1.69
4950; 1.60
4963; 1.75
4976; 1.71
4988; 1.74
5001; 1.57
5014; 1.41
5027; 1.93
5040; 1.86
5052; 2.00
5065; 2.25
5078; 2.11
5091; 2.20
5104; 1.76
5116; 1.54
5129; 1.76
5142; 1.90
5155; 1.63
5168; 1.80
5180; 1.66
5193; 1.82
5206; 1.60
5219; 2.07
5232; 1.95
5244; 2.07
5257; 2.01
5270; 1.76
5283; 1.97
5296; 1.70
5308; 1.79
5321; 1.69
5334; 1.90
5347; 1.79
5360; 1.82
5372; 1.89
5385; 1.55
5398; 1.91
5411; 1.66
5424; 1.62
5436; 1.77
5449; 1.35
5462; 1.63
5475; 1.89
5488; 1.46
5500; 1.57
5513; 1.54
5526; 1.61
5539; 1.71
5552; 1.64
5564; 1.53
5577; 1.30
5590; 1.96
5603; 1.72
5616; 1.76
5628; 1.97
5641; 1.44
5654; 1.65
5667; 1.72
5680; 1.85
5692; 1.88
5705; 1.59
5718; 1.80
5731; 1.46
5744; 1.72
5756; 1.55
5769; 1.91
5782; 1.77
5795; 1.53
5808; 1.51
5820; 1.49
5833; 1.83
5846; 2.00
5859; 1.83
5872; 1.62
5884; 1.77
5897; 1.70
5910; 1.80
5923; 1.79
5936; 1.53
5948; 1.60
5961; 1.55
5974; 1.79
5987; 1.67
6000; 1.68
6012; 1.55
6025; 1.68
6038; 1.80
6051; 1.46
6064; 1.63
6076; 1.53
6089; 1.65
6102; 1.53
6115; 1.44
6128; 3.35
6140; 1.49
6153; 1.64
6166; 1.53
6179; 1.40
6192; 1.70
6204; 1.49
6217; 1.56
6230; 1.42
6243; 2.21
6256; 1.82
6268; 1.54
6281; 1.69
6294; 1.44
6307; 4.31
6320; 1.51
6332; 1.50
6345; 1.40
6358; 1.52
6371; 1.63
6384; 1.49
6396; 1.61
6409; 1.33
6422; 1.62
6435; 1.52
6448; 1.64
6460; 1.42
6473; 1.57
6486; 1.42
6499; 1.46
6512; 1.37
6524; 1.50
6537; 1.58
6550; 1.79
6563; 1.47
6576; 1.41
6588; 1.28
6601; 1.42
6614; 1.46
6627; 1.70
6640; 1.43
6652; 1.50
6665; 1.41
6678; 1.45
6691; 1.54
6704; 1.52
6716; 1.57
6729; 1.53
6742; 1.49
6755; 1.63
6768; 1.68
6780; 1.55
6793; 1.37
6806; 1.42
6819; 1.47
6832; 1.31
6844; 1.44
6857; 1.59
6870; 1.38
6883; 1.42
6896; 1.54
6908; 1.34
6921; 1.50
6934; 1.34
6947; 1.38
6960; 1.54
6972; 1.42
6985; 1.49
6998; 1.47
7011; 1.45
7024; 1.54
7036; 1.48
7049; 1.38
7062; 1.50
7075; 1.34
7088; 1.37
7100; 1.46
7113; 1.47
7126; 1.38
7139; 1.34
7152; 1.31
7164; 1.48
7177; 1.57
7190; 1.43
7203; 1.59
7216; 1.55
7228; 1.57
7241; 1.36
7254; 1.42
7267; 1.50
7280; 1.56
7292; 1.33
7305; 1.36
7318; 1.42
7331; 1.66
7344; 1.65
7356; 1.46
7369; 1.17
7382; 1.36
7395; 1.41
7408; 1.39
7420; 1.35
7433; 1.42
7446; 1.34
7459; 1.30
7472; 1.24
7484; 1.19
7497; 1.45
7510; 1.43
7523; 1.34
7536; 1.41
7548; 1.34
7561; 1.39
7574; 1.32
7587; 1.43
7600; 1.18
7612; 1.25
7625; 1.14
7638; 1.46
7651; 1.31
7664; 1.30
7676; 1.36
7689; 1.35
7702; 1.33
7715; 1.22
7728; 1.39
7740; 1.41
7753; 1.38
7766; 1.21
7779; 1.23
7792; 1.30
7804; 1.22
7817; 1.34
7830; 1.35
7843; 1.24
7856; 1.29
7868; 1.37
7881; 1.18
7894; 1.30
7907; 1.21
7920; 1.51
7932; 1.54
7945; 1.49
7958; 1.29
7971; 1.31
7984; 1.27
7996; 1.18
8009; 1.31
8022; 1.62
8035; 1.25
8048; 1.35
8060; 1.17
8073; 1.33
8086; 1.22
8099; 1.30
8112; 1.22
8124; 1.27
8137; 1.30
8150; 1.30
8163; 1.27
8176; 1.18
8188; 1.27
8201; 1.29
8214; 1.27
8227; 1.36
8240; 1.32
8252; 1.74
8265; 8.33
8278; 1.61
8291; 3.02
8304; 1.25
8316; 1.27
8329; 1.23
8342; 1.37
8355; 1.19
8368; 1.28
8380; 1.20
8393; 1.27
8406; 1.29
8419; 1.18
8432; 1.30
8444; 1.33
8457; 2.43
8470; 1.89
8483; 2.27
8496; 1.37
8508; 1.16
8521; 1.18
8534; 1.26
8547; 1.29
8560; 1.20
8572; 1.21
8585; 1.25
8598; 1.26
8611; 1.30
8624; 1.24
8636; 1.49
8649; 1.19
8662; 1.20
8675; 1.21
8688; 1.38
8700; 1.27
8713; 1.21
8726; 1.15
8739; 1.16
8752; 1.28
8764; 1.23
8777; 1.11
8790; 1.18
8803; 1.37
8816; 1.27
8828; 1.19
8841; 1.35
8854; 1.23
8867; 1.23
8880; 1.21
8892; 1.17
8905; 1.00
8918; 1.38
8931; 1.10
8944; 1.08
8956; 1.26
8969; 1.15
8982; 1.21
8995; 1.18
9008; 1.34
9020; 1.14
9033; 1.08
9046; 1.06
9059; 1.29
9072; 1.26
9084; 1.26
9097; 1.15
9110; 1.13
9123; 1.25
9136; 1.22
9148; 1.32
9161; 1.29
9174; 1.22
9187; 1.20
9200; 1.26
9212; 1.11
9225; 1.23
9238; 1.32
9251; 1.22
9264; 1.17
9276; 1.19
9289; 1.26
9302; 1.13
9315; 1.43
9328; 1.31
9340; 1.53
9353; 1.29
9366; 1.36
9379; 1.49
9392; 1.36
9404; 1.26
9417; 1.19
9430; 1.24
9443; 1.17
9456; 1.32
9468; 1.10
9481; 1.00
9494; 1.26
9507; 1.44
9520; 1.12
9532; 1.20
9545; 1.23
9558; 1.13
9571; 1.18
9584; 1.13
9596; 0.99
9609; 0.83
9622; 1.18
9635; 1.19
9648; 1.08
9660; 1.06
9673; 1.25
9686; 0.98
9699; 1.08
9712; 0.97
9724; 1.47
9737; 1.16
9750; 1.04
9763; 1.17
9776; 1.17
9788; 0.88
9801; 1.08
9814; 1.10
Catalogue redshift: 0.260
